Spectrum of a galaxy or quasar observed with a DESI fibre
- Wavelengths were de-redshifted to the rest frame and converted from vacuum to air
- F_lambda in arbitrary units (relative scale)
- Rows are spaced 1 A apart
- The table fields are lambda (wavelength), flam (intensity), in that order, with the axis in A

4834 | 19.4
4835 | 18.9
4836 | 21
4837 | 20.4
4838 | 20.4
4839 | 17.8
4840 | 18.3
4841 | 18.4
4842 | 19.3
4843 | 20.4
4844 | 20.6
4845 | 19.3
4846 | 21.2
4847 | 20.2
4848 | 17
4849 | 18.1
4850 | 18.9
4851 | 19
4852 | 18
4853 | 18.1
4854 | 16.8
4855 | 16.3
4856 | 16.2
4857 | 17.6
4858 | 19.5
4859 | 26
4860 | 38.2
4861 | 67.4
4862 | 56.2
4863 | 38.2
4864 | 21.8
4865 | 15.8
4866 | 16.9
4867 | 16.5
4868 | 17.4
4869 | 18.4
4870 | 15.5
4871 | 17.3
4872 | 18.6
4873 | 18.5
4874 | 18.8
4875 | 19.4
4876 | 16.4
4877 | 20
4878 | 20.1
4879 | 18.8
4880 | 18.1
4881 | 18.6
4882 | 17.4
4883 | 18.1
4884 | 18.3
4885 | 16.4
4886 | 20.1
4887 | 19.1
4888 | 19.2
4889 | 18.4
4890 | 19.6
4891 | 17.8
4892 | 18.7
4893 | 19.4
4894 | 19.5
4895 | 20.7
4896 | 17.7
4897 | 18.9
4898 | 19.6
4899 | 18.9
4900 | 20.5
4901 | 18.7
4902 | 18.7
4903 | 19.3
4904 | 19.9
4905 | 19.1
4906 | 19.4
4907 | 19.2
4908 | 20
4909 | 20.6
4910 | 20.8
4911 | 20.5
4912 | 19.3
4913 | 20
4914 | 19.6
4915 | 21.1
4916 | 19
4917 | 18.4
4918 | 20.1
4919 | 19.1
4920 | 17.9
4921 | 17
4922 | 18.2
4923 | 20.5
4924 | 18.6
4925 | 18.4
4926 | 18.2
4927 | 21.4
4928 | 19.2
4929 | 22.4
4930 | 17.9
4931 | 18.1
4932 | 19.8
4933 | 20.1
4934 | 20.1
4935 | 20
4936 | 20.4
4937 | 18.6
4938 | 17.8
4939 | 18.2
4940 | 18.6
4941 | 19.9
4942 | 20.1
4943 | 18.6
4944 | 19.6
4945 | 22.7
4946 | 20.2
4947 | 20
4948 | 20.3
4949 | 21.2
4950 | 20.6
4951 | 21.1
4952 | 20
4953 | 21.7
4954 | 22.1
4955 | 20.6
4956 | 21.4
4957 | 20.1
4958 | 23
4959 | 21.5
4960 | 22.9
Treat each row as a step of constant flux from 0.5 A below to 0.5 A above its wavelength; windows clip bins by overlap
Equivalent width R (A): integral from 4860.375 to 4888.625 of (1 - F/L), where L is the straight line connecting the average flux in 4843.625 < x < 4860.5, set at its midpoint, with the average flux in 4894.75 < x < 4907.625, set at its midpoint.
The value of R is -3.4 A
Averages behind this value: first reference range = 20.1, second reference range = 19.3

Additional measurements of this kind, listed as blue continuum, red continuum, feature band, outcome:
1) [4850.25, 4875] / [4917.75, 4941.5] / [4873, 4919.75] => 4.5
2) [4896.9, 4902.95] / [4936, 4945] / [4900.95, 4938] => -0.4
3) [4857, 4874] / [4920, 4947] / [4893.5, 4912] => 2.3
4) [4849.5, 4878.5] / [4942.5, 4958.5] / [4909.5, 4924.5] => 1.5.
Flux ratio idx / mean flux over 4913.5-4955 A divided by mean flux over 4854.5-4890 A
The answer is 0.90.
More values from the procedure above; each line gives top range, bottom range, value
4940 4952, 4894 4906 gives 1.05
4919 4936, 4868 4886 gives 1.06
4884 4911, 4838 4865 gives 0.82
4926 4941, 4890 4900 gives 1.02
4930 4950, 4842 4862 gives 0.84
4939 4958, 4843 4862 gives 0.87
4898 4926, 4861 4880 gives 0.86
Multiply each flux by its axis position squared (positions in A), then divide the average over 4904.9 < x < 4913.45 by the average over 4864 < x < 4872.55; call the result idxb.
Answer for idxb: 1.17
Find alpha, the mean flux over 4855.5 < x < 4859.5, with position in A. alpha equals 19.8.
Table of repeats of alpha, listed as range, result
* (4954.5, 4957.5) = 20.7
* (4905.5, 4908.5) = 19.5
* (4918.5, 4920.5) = 18.5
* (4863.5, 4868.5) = 17.7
